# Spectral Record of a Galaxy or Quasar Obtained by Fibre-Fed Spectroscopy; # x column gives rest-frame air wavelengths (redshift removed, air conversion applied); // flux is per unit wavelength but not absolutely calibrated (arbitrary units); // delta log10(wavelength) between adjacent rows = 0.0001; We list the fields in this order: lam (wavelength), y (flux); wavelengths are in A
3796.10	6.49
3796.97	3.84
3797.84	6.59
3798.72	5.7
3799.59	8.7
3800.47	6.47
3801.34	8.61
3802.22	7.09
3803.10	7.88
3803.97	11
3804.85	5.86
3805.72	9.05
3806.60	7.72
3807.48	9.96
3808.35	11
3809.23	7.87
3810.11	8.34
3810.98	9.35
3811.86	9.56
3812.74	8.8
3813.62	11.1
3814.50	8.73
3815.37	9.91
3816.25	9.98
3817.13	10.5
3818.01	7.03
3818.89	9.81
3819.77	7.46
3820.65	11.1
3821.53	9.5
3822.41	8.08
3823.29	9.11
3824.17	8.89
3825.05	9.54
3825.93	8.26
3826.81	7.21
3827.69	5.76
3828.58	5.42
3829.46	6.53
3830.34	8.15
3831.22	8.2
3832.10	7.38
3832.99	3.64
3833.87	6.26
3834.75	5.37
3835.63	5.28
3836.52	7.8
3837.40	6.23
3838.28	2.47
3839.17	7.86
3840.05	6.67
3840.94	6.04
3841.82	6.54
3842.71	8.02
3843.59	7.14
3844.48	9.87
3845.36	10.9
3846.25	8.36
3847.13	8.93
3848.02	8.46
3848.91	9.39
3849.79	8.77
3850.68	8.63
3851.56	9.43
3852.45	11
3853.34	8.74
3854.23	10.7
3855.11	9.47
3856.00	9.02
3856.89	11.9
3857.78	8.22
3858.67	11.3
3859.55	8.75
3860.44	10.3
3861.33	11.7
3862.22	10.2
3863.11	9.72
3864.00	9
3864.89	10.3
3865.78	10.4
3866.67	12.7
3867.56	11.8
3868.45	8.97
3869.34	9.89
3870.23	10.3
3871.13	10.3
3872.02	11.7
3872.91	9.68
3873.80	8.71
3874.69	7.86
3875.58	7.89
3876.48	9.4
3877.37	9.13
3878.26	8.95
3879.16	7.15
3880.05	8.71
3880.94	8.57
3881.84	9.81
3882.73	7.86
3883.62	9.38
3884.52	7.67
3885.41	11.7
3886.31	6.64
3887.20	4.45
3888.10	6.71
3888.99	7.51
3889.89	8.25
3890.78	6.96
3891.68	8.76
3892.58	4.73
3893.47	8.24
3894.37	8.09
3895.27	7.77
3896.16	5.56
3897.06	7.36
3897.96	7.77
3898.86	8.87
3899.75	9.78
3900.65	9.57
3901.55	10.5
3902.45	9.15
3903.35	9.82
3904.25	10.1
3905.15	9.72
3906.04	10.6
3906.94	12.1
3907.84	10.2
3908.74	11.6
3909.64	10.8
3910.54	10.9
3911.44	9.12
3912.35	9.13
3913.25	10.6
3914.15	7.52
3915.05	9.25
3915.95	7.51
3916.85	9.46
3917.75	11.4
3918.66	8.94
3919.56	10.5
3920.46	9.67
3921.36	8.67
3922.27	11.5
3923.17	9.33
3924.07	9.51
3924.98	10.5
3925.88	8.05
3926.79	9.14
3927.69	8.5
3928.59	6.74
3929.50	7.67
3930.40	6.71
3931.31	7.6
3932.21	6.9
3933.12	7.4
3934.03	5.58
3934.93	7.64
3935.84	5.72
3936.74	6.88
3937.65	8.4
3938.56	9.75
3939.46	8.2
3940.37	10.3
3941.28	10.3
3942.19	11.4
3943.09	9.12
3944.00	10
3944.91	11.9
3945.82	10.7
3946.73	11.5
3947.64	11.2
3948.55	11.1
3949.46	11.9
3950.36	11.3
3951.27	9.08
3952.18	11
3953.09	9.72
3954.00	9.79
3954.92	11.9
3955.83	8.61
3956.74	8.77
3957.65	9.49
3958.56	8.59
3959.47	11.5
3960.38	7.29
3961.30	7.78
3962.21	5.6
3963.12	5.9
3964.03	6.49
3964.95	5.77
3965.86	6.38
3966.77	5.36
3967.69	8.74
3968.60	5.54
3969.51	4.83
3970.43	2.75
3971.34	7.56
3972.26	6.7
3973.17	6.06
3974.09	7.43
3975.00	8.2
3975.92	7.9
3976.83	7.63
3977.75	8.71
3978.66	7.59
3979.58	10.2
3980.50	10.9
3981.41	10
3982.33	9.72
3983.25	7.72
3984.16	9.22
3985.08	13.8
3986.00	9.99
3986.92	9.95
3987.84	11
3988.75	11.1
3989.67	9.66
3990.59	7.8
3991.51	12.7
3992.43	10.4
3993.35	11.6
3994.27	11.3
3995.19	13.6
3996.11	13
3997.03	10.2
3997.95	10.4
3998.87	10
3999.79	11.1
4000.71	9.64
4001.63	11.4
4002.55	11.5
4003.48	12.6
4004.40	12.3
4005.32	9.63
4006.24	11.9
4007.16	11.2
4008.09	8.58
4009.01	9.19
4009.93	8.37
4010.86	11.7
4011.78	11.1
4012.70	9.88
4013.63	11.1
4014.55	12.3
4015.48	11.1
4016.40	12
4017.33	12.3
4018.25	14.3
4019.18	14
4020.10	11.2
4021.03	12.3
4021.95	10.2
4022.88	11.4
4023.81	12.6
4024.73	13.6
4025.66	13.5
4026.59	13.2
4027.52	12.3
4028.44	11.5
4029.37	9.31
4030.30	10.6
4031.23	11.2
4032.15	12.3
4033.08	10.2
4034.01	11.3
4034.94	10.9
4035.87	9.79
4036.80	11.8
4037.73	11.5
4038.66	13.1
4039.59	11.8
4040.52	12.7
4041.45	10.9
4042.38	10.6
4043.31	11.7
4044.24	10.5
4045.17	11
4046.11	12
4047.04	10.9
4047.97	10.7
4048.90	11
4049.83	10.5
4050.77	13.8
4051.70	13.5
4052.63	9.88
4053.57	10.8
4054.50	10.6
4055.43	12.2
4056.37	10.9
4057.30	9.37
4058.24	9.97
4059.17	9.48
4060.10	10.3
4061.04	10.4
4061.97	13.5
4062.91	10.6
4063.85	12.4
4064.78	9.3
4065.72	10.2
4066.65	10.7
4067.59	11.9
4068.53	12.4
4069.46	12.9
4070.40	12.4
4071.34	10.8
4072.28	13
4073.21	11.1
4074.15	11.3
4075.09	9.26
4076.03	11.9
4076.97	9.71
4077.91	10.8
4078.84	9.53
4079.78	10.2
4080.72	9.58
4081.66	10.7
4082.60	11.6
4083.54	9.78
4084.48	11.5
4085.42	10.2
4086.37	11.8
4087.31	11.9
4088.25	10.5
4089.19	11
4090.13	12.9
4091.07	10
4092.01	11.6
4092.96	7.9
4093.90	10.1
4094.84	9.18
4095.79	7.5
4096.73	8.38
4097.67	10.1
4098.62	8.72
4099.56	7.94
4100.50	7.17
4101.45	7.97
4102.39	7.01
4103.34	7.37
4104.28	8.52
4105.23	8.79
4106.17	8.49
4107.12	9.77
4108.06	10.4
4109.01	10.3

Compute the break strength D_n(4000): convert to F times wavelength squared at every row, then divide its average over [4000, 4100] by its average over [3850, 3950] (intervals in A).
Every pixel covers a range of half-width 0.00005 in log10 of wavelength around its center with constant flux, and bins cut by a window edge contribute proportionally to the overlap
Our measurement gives 1.29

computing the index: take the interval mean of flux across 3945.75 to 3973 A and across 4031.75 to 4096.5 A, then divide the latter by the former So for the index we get 1.31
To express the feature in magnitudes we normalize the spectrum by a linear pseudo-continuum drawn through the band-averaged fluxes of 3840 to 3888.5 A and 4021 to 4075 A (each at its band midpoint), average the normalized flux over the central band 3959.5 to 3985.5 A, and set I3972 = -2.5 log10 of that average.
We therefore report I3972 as 0.346 mag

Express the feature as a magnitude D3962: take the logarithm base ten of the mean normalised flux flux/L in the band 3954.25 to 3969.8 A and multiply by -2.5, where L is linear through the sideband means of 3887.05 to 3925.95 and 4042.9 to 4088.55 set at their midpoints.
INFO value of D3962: 0.27 mag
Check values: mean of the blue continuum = 9.06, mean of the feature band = 7.62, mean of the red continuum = 11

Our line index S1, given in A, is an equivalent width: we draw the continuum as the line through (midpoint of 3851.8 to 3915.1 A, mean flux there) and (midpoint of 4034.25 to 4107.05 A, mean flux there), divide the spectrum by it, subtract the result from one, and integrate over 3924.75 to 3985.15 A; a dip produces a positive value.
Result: 7.8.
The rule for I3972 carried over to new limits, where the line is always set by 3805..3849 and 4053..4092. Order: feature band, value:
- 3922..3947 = 0.067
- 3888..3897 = 0.210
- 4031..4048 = -0.075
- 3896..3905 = -0.005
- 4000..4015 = -0.060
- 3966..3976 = 0.459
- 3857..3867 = -0.208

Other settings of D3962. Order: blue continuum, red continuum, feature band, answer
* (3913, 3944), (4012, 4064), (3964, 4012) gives 0.09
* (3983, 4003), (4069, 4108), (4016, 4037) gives -0.12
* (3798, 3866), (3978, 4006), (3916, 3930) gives 0.05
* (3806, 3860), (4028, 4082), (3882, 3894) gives 0.18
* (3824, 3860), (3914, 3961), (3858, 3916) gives -0.07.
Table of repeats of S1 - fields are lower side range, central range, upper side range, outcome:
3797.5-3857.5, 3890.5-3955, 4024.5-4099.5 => 0.9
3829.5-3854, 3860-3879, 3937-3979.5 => -5.0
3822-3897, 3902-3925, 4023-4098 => -2.0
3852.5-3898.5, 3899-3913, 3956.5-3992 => -2.3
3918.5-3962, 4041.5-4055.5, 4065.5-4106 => -1.9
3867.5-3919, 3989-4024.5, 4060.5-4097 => -4.0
